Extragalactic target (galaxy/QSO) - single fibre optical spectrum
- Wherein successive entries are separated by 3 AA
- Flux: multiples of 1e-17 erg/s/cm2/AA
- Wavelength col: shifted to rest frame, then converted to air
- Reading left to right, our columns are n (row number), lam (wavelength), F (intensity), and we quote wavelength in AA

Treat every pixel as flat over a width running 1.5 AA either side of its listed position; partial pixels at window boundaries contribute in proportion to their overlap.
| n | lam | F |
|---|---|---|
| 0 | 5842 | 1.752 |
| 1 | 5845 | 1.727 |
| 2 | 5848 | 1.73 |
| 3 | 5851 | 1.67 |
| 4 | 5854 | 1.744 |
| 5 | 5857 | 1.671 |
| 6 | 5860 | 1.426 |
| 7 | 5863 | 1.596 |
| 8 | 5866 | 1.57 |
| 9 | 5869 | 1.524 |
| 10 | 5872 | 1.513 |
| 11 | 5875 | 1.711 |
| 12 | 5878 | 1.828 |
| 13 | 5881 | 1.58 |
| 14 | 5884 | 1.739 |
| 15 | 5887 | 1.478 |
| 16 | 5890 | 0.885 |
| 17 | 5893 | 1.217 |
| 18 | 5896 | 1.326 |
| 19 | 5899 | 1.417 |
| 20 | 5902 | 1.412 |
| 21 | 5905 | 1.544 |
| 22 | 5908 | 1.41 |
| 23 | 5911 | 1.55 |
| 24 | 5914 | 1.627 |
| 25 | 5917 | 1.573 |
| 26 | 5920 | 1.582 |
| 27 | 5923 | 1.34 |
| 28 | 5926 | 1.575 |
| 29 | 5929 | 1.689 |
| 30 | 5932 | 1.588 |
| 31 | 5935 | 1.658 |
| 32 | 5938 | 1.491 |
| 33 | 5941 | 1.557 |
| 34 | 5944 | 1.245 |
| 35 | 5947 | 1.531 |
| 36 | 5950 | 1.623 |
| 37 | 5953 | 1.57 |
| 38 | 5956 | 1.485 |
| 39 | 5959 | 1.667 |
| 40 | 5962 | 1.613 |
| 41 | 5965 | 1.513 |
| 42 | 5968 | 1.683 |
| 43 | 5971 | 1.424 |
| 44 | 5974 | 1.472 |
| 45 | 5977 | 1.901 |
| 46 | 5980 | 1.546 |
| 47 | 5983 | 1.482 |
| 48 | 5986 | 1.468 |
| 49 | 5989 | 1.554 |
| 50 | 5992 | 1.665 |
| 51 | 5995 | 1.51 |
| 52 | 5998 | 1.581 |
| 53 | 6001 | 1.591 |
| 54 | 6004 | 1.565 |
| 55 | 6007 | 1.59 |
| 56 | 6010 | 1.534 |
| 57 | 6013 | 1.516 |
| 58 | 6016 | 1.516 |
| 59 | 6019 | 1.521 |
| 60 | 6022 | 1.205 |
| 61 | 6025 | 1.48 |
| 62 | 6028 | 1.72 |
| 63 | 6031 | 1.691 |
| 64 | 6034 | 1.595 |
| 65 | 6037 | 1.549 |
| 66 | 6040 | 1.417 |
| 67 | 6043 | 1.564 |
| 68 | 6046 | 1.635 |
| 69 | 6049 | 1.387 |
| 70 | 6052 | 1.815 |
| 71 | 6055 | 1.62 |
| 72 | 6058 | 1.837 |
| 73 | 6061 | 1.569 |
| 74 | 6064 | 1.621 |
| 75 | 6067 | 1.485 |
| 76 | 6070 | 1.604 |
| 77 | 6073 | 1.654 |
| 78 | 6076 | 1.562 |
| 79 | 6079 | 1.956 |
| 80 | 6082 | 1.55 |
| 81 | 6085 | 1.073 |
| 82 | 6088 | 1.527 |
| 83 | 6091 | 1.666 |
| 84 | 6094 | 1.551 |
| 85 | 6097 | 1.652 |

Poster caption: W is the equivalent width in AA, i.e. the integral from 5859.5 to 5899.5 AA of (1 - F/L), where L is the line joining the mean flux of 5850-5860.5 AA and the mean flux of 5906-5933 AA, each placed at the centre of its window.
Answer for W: 3.0 AA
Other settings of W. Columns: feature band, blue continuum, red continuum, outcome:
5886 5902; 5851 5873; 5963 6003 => 3.13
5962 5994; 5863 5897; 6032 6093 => -0.59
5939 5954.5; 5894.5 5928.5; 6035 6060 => 0.17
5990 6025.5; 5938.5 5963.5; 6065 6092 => 0.52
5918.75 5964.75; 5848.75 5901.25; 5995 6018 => -0.23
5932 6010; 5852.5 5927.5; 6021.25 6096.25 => -0.76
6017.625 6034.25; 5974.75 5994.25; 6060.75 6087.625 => 0.51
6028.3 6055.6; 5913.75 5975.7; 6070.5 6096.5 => -0.45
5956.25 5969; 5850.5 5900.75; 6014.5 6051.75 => -0.64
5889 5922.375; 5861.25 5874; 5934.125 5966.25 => 2.77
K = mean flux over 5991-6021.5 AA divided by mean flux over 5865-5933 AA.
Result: 1.0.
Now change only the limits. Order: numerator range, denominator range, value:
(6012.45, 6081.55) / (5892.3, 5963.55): 1.05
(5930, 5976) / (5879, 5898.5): 1.12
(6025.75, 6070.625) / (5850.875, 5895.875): 1.05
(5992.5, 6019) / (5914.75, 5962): 1.00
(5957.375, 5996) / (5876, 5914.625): 1.08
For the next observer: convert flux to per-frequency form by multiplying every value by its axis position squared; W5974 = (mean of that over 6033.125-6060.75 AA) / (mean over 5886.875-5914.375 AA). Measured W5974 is 1.22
